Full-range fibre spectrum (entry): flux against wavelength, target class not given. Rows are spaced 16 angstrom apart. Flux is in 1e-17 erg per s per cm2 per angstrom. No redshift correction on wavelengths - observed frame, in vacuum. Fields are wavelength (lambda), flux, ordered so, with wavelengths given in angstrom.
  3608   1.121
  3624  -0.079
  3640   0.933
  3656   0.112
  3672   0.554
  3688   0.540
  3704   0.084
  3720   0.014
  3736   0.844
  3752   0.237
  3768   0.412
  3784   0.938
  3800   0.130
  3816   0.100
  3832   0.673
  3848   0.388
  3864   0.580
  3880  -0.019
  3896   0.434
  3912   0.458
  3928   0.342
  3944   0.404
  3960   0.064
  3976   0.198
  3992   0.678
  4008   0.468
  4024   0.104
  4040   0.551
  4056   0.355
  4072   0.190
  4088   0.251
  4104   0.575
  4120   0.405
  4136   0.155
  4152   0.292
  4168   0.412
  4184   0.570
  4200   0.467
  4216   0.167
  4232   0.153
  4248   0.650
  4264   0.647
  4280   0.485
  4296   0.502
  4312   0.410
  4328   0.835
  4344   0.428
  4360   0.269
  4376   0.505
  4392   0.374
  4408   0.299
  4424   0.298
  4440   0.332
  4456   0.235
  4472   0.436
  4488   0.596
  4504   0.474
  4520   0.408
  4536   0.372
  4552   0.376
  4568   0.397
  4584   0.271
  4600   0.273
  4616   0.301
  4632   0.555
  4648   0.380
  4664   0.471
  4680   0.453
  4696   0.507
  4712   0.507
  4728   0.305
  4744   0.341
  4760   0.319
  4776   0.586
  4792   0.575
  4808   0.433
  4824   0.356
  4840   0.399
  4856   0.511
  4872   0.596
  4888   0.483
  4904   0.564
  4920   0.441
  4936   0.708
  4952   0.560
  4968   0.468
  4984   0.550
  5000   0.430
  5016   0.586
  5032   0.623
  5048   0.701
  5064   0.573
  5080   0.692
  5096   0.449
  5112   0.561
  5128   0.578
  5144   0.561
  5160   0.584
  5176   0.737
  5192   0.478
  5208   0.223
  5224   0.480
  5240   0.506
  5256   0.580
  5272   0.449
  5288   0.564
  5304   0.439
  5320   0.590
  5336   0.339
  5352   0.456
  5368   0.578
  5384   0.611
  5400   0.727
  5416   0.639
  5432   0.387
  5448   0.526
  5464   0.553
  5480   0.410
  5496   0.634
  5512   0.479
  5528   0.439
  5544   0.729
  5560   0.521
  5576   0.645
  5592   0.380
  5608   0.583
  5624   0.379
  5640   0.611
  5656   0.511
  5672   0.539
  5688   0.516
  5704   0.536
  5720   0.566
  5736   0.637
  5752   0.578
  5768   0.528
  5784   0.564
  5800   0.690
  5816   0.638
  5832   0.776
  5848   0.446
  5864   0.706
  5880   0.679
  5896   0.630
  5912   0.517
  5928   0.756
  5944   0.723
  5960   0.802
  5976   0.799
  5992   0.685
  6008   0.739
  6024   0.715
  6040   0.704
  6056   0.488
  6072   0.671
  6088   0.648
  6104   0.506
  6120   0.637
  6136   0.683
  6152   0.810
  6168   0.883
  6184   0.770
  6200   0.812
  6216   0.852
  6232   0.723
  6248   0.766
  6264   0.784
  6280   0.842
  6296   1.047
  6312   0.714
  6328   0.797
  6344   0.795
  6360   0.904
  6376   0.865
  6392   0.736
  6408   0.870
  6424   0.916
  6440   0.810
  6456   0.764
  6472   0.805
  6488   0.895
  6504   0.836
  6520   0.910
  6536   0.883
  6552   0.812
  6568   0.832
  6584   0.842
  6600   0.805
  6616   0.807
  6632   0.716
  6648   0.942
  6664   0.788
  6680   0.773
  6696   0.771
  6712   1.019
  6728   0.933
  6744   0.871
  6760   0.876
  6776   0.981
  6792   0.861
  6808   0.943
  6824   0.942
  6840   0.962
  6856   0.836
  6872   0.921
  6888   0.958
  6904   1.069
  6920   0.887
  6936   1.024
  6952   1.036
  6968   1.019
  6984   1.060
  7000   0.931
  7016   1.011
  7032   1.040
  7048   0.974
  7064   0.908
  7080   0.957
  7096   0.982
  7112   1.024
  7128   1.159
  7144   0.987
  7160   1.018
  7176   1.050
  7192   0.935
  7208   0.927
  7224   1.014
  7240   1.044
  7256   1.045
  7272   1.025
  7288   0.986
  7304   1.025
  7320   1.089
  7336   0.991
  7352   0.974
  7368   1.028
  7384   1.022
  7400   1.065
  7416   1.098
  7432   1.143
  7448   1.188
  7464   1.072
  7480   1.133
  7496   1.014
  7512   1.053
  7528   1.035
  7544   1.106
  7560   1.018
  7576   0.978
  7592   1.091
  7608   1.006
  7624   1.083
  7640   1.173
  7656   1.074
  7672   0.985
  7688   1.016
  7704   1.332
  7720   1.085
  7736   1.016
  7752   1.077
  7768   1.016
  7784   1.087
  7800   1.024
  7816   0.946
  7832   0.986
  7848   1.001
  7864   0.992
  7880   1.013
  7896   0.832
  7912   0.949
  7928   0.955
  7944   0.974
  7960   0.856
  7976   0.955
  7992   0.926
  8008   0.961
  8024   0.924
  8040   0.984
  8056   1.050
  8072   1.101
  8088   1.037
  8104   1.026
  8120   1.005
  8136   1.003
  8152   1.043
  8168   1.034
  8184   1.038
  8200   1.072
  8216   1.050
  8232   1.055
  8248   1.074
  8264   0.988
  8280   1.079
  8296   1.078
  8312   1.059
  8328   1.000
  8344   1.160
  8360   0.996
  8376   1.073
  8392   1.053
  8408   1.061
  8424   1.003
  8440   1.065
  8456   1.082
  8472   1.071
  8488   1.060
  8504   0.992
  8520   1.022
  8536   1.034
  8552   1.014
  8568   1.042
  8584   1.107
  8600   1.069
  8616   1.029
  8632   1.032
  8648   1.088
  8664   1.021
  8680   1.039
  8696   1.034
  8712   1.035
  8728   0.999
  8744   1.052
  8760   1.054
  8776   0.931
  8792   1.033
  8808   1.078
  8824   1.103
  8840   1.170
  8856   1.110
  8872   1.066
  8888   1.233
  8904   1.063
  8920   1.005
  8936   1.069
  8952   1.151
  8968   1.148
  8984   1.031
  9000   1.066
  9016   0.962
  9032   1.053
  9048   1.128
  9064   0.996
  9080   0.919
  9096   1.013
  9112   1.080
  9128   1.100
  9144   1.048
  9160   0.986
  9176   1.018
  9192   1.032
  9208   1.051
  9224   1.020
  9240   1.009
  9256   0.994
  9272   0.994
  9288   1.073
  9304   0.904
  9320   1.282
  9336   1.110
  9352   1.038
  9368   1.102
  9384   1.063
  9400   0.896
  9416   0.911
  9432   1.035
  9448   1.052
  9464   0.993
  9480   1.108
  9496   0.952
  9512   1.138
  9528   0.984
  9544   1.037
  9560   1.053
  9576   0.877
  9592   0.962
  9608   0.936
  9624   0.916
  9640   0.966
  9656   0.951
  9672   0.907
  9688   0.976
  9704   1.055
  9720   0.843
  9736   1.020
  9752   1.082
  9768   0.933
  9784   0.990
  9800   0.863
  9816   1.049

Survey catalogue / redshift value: 0.539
